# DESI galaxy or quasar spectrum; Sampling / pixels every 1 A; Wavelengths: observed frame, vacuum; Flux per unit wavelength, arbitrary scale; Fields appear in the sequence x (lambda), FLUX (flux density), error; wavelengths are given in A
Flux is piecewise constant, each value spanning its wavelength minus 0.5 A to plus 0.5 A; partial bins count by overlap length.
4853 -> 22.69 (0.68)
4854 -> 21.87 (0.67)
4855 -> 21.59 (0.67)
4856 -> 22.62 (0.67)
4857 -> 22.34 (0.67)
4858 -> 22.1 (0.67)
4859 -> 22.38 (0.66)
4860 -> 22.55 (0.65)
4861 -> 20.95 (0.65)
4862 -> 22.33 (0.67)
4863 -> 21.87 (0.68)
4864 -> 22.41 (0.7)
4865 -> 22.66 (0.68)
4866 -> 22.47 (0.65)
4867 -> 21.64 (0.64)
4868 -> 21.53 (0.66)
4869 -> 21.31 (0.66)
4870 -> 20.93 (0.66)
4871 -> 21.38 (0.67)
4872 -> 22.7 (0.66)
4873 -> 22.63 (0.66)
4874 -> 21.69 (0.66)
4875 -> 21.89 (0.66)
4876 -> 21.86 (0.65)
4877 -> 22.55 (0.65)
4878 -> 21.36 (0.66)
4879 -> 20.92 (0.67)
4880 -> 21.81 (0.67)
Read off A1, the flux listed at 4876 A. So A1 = 21.86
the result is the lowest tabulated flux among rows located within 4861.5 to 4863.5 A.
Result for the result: 21.87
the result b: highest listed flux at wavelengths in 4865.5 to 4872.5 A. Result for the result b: 22.7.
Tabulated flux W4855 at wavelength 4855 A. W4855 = 21.59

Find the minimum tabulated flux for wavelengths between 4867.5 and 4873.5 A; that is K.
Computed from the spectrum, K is 20.93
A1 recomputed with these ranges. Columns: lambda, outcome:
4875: 21.89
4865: 22.66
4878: 21.36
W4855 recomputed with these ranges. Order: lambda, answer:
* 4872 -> 22.7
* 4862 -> 22.33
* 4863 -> 21.87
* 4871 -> 21.38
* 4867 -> 21.64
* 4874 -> 21.69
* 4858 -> 22.1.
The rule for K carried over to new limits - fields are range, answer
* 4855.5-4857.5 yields 22.34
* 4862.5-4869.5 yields 21.31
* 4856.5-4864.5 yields 20.95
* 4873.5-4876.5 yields 21.69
